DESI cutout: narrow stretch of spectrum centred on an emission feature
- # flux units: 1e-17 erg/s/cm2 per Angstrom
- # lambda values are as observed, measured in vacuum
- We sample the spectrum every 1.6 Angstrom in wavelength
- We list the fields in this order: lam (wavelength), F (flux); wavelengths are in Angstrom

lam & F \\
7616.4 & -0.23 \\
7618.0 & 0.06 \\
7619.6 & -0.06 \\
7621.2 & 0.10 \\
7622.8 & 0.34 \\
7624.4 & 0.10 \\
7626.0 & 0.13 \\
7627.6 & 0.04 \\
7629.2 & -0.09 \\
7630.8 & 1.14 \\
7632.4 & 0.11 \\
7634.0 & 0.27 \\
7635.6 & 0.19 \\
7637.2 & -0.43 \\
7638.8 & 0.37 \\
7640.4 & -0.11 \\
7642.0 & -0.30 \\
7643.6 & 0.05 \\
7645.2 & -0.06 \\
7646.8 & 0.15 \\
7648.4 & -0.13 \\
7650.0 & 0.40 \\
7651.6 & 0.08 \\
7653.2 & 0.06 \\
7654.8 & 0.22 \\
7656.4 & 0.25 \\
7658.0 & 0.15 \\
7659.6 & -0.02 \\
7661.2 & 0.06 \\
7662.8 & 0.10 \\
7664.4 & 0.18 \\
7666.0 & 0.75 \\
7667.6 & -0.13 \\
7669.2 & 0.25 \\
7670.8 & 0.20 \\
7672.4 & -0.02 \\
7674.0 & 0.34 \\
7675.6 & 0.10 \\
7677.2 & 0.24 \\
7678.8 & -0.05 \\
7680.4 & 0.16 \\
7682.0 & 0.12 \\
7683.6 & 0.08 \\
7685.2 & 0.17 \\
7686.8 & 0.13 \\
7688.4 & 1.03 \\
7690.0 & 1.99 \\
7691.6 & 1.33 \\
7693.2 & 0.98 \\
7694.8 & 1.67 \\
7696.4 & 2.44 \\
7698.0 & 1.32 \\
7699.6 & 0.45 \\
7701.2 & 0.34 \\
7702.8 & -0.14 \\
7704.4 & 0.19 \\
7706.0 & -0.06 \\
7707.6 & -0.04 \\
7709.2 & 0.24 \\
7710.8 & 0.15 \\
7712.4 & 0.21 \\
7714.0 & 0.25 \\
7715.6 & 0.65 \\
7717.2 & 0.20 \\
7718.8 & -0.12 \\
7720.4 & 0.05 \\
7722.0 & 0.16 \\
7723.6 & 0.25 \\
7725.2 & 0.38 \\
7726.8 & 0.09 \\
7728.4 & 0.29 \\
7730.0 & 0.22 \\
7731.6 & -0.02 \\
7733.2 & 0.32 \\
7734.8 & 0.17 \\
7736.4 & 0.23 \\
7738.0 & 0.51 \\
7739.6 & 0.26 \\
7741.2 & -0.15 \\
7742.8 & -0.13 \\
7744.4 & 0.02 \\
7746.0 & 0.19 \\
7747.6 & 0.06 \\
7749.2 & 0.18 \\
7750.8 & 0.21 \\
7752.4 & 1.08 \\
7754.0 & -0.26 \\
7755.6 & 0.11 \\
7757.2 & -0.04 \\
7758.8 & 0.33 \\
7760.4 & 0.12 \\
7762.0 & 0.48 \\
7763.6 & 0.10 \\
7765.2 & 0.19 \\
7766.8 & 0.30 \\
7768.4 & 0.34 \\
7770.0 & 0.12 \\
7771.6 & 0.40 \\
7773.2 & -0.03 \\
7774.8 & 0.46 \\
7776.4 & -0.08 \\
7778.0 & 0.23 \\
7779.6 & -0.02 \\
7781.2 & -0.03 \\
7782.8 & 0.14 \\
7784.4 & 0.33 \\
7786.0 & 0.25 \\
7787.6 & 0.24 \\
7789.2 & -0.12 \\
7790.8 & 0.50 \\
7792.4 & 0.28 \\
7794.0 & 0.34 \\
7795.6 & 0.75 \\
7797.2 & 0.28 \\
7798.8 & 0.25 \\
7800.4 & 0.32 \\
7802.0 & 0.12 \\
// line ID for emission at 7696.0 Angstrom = [O II]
